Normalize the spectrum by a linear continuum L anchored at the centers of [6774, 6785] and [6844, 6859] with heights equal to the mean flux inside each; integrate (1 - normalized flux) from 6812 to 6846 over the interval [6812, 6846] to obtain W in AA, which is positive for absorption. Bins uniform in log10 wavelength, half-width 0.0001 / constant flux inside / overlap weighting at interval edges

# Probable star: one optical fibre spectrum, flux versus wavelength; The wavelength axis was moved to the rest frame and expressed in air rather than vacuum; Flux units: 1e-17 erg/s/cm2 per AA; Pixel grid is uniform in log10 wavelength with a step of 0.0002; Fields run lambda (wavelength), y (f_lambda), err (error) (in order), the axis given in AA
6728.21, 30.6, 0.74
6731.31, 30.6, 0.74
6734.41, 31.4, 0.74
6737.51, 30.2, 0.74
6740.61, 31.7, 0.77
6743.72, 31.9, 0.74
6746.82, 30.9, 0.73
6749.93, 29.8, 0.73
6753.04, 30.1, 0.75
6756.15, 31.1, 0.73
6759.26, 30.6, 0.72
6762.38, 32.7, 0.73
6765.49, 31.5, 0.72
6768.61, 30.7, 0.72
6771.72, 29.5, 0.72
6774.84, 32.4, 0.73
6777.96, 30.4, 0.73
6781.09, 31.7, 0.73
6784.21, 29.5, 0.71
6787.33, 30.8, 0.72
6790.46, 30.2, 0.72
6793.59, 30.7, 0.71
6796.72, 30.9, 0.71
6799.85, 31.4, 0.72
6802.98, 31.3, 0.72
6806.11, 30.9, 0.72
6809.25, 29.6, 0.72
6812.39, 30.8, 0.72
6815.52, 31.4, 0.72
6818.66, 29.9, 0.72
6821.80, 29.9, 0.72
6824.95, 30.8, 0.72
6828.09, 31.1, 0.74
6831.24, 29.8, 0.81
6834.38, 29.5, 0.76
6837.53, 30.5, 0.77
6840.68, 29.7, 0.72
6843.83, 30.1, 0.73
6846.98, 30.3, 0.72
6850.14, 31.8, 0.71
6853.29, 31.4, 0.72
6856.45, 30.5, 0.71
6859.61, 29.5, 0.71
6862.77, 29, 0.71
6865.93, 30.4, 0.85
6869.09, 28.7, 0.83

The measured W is 0.6 AA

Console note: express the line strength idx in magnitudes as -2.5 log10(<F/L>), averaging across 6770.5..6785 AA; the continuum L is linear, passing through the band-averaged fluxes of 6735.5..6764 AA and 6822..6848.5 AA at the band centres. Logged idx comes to 0.00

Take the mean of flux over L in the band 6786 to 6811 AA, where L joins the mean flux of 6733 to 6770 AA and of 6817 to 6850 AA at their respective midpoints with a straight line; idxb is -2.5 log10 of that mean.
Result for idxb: -0.005 mag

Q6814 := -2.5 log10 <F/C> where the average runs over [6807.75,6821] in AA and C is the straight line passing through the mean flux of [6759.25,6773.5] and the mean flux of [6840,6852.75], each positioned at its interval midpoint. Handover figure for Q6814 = 0.01 mag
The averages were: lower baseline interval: 31.1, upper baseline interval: 30.6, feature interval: 30.4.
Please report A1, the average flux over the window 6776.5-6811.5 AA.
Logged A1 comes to 30.7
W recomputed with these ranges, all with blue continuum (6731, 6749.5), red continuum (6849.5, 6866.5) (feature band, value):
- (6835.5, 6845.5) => 0.1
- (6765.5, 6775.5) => 0.0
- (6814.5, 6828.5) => 0.0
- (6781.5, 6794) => 0.2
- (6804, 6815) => 0.0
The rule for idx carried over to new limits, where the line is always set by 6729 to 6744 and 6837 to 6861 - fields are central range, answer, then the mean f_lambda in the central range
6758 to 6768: -0.02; 31.5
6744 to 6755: 0.02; 30.5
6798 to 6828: 0.00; 30.7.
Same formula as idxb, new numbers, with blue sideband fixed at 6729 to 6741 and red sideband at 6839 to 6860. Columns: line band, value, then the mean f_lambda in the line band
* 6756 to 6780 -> -0.012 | 31.1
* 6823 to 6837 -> 0.010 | 30.3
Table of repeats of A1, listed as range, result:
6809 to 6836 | 30.3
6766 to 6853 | 30.6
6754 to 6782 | 31.1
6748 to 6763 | 30.7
